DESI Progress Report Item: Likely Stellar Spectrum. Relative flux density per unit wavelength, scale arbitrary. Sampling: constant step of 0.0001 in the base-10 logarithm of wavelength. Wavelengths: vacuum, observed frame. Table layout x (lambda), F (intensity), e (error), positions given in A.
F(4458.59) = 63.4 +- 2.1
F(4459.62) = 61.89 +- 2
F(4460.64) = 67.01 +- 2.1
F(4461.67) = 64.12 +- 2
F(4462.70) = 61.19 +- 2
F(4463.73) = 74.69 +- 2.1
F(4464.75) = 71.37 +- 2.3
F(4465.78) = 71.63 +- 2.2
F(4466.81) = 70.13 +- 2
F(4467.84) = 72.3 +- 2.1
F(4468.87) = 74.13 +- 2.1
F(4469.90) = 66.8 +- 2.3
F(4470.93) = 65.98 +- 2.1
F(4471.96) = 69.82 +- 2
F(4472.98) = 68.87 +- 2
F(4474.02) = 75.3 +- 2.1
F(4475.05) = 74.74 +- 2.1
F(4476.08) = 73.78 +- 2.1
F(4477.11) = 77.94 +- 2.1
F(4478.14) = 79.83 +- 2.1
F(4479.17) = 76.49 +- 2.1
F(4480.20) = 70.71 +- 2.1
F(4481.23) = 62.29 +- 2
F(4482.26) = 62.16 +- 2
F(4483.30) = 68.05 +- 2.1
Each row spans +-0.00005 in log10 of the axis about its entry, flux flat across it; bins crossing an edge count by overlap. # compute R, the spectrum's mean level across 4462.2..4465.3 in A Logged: 69.2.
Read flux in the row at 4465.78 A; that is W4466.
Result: 71.63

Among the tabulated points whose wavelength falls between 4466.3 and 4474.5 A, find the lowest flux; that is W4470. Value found 65.98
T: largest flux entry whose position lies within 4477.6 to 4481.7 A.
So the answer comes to 79.83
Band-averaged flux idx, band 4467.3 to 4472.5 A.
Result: 69.9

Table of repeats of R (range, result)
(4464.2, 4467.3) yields 71.2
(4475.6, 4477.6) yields 75.9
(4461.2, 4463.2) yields 62.6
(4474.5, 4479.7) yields 76.6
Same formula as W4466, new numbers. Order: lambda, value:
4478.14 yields 79.83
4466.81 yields 70.13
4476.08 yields 73.78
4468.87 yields 74.13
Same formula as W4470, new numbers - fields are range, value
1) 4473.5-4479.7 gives 73.78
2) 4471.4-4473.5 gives 68.87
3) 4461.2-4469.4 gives 61.19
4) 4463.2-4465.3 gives 71.37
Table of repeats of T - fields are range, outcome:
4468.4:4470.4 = 74.13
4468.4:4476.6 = 75.3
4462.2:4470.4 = 74.69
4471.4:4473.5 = 69.82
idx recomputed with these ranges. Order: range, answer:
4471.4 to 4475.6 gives 72.1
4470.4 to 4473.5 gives 68.3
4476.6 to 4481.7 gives 73.6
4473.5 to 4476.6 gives 74.5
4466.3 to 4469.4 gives 72.1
